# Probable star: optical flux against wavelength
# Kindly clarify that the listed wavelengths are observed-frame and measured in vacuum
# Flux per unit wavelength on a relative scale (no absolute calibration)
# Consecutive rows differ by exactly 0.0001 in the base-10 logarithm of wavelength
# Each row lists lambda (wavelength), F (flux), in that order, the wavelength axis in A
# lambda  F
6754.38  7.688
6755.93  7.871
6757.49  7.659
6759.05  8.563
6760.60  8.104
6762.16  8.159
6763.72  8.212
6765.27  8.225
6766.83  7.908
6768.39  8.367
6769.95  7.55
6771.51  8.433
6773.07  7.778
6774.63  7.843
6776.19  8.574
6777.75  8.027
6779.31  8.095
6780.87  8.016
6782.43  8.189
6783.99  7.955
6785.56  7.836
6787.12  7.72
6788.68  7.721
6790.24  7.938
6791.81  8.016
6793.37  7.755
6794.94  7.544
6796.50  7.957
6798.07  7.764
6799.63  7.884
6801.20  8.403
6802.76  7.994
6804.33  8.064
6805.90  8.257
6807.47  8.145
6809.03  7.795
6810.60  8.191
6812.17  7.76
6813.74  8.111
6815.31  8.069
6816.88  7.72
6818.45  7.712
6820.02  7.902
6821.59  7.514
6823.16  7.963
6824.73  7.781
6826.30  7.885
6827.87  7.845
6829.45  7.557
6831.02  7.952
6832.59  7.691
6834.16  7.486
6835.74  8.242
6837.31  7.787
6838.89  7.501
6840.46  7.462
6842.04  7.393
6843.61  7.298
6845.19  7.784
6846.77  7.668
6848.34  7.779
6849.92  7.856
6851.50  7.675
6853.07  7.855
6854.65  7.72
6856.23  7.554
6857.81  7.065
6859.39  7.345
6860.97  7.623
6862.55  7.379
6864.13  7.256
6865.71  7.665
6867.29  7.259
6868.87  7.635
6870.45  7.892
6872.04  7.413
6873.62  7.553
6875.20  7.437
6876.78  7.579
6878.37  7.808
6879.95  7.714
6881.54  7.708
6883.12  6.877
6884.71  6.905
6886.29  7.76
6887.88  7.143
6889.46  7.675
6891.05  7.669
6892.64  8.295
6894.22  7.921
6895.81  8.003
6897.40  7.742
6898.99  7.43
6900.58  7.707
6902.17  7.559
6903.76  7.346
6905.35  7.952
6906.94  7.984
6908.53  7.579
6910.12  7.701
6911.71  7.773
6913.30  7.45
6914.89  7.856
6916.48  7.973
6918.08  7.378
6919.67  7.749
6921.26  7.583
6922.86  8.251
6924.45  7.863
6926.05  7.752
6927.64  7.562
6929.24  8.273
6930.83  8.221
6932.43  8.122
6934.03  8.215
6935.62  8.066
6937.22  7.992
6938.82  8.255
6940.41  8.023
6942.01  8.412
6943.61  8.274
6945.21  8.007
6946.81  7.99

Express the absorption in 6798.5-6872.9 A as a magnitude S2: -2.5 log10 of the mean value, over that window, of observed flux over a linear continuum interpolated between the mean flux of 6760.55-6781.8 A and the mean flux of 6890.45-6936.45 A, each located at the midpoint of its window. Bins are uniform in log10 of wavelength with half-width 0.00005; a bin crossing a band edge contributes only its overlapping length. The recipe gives 0.03 mag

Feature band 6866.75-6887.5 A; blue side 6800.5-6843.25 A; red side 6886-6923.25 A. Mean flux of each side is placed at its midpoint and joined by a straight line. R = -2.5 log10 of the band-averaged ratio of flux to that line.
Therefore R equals 0.04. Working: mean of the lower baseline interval 7.85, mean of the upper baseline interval 7.72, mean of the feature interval 7.5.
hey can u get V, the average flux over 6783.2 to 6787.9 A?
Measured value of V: 7.83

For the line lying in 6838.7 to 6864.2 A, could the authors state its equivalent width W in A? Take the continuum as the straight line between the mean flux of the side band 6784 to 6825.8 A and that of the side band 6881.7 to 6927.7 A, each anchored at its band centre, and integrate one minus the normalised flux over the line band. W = 0.8 A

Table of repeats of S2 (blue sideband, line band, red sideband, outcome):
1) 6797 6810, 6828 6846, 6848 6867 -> 0.01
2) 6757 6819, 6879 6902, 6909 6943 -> 0.05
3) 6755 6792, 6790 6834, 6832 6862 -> -0.01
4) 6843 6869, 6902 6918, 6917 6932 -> 0.01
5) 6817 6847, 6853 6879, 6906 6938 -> 0.04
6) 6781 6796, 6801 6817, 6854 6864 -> -0.04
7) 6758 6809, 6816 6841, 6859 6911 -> 0.01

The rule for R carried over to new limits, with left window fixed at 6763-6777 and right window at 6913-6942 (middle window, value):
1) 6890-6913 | 0.03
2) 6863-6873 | 0.07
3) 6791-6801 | 0.03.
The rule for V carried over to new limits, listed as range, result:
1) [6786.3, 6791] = 7.81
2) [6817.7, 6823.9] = 7.77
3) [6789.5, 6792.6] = 7.97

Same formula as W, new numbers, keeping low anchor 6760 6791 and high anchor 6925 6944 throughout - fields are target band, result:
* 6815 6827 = 0.36 A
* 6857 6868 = 0.94 A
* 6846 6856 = 0.39 A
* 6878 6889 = 0.90 A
